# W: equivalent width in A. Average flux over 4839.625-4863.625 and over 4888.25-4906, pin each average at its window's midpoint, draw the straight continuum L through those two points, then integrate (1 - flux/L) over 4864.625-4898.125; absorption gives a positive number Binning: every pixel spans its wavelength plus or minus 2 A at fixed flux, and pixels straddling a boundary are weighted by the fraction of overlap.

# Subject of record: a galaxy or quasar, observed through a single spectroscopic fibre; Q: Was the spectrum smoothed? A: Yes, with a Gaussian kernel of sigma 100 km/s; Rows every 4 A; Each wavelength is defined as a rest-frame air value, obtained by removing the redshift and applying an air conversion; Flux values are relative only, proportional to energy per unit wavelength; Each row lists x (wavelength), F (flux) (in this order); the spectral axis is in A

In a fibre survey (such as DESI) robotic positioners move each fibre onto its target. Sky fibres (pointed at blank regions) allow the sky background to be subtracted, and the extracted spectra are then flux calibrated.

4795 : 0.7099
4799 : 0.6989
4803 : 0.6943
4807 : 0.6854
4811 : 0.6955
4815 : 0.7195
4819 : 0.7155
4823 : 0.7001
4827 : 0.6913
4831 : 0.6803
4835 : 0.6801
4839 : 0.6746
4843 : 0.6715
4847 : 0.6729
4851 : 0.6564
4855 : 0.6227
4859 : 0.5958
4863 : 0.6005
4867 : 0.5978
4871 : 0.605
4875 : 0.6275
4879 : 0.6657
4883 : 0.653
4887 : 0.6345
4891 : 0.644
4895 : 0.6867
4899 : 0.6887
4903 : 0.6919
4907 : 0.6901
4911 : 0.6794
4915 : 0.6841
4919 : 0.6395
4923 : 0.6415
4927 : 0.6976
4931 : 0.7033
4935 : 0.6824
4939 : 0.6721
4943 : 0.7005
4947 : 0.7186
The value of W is 1.2 A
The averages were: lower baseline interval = 0.641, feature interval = 0.641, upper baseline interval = 0.677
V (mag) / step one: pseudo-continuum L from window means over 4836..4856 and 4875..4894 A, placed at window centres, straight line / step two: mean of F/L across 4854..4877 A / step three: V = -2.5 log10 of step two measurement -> 0.08 mag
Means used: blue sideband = 0.662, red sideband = 0.649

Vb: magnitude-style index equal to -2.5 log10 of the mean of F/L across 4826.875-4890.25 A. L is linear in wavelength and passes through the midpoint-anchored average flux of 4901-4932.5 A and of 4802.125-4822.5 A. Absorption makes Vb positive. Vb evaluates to 0.08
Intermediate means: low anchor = 0.702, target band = 0.644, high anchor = 0.678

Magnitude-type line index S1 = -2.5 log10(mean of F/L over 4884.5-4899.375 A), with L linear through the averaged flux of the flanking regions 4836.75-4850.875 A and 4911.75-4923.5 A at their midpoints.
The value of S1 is 0.005 mag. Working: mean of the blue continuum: 0.671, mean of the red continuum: 0.659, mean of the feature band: 0.66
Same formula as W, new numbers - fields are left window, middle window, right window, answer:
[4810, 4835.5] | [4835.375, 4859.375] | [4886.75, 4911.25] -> 1.3 A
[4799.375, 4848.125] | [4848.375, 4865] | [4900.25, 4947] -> 1.6 A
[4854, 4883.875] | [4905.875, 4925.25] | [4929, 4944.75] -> 0.0 A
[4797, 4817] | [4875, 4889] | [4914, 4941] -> 0.7 A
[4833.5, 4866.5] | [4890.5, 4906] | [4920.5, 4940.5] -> -0.4 A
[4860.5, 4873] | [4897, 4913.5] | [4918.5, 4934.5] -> -1.0 A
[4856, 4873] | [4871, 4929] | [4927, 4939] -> -1.5 A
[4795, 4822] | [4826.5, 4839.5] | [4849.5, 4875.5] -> -0.4 A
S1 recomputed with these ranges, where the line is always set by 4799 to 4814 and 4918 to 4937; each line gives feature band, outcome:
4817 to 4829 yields -0.016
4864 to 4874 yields 0.136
